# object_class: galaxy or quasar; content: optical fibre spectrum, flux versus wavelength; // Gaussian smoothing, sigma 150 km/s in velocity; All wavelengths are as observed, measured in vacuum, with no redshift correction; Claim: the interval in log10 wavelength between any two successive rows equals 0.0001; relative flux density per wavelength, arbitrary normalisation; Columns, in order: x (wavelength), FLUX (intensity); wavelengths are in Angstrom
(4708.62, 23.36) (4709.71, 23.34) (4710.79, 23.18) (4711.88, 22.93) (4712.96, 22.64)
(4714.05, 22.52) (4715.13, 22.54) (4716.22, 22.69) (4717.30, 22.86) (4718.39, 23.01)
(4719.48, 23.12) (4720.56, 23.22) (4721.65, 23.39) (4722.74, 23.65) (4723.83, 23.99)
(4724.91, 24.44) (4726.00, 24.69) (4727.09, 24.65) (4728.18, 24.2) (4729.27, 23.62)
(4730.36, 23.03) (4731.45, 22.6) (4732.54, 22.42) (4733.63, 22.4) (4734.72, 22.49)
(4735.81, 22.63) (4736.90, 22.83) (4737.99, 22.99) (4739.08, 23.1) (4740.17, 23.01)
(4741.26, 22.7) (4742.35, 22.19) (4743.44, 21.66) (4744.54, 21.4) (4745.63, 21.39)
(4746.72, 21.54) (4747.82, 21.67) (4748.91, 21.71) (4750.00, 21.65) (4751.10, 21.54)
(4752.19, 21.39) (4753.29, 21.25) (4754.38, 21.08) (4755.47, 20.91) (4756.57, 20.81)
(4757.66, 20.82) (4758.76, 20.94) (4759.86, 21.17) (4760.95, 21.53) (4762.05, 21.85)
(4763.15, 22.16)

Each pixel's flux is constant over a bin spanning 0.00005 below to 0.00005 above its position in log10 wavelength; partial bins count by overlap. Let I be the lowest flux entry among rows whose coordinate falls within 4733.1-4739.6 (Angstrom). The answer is 22.4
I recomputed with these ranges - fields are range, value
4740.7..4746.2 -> 21.39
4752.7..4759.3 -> 20.81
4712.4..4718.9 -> 22.52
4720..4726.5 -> 23.22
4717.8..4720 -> 23.01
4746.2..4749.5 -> 21.54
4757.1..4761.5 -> 20.82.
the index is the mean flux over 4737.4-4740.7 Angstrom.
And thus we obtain 23.1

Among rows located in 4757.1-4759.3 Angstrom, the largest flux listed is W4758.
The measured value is 20.94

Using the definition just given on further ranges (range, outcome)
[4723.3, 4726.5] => 24.69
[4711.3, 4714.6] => 22.93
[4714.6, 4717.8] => 22.86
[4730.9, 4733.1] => 22.6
